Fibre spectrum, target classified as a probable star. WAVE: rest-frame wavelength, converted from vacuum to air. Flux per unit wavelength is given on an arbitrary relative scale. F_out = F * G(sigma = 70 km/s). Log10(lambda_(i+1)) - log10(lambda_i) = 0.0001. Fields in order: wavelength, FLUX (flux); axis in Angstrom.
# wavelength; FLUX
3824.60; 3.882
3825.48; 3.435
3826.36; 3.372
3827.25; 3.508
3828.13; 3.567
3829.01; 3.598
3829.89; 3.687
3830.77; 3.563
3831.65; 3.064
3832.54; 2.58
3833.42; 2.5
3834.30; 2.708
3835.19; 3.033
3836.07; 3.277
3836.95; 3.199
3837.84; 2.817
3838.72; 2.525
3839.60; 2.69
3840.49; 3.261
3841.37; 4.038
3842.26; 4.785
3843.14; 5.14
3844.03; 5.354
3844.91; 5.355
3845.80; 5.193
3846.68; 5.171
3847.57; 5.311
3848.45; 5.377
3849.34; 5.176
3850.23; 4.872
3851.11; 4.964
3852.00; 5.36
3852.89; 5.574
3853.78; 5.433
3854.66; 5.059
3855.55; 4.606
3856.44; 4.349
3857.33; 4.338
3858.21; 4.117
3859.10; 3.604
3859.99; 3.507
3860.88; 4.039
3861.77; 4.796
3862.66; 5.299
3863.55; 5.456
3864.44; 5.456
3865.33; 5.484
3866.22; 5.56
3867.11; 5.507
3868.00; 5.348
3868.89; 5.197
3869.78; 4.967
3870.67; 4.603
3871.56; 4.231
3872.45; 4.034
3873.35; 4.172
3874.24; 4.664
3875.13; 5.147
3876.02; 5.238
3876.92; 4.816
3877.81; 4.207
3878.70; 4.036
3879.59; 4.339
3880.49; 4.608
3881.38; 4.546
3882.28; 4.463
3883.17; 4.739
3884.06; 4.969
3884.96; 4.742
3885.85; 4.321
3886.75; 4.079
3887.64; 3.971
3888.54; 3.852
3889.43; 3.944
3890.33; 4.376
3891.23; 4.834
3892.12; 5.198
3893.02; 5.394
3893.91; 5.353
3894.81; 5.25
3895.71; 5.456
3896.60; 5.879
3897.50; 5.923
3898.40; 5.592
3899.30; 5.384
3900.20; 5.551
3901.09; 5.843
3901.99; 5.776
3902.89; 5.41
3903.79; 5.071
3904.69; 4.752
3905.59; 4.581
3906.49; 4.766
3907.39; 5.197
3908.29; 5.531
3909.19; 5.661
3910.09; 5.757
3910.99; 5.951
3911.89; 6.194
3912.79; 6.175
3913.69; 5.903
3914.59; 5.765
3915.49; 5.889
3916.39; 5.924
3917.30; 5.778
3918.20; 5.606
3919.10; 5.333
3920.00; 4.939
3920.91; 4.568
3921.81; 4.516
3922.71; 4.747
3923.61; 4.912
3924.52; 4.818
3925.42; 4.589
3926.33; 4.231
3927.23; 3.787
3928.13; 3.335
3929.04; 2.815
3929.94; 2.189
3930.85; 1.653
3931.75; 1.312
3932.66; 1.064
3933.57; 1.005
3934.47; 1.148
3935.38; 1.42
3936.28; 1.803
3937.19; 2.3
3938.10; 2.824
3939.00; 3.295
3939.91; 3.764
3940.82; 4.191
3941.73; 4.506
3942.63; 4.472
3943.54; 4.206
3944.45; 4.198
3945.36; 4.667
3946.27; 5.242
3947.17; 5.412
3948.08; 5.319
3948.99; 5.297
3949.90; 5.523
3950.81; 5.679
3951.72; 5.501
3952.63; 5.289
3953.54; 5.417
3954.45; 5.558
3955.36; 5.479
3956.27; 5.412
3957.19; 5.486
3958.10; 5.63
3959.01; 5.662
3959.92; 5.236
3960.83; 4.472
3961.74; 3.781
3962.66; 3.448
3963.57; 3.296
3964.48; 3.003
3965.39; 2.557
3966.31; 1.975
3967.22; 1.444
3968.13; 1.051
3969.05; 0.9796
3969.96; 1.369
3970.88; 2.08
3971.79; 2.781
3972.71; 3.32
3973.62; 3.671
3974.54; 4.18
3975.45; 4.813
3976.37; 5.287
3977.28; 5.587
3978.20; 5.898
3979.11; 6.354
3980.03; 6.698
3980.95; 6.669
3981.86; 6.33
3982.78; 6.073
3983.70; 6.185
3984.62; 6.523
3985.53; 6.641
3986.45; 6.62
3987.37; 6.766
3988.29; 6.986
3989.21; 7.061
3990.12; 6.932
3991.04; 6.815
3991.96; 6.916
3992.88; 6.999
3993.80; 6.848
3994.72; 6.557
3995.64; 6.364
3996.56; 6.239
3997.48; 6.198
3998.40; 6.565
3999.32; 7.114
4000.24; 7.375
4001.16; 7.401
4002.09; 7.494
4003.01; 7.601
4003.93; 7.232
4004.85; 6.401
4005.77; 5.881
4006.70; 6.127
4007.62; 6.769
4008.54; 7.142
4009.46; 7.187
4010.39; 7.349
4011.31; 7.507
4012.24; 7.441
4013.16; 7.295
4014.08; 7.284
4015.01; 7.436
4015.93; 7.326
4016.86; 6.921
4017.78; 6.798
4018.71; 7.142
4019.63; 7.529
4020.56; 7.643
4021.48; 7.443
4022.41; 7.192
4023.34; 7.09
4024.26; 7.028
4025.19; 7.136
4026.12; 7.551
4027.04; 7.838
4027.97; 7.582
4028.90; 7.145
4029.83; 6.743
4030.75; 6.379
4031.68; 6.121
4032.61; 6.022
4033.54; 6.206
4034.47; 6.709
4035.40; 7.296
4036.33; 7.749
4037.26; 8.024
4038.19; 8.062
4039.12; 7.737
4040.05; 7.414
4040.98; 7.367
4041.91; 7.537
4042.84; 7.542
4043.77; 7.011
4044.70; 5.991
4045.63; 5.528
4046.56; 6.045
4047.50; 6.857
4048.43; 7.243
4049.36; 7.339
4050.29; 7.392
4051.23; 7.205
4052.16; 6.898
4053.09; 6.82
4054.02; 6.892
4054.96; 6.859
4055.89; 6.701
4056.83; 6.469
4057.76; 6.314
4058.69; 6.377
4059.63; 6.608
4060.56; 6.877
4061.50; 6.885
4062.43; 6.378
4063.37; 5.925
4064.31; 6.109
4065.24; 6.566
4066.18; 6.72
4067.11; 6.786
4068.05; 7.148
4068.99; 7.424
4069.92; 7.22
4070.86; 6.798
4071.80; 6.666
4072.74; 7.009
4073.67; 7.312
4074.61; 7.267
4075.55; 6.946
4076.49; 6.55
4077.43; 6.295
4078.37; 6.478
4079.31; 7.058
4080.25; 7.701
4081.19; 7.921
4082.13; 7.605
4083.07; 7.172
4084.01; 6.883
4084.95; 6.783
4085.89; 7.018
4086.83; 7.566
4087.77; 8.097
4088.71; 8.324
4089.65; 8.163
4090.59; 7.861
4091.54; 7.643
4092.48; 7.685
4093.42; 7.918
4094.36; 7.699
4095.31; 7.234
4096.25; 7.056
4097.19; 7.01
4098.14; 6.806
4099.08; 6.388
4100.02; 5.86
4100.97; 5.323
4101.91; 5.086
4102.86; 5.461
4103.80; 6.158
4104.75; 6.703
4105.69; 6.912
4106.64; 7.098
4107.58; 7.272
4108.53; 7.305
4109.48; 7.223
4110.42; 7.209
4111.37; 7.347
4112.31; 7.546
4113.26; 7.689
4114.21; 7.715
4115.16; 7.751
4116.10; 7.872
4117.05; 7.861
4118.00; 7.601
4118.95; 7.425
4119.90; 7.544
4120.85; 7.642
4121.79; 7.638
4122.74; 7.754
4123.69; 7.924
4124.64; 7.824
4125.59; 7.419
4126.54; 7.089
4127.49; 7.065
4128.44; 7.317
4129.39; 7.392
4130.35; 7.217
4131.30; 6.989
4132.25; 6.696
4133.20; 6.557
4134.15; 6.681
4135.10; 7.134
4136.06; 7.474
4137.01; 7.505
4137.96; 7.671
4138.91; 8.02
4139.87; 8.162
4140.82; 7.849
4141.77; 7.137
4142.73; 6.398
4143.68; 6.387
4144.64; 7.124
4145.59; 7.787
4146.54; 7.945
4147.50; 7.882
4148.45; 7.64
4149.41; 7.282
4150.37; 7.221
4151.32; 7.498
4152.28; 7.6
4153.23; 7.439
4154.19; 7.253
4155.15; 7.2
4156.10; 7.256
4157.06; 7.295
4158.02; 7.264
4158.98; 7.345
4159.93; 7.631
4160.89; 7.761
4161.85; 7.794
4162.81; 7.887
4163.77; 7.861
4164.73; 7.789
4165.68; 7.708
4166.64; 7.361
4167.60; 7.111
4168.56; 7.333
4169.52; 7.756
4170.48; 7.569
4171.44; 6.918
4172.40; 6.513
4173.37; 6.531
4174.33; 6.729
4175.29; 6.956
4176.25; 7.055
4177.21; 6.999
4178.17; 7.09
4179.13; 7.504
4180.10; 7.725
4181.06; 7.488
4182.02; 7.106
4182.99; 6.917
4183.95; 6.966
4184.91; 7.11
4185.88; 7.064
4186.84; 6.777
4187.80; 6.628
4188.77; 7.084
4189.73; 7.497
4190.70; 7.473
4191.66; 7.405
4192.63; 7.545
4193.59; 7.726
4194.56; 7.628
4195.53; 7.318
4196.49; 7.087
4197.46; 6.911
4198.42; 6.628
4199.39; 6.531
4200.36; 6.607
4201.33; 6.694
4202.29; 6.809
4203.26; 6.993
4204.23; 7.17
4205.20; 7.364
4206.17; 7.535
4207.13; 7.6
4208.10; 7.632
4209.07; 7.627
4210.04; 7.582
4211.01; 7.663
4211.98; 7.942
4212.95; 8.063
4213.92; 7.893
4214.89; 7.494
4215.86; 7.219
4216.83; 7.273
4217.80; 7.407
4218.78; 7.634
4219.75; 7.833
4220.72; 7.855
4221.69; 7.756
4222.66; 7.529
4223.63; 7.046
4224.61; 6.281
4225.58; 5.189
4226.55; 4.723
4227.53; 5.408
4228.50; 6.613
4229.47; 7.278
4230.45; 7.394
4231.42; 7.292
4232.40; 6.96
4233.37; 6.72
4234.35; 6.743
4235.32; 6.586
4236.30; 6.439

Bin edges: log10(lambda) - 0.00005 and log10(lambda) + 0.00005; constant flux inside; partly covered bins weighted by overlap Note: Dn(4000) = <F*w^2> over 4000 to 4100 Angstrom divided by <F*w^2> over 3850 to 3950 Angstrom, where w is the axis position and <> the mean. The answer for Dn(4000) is 1.66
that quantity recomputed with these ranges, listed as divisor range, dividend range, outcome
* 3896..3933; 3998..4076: 1.53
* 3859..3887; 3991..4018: 1.58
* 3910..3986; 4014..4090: 1.71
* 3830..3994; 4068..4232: 1.76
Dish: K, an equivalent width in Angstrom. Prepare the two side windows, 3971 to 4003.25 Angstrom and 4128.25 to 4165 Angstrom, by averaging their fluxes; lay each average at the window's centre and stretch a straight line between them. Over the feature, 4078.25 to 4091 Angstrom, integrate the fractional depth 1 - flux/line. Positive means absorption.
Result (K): -1.1 Angstrom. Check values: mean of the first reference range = 6.17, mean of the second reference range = 7.39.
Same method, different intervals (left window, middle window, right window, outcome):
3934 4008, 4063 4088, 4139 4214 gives -3.2 Angstrom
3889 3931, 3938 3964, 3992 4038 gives 4.6 Angstrom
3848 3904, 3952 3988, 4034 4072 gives 8.2 Angstrom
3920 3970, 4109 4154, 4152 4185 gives -4.7 Angstrom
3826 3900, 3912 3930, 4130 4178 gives 0.6 Angstrom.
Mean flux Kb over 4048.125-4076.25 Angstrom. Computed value 6.83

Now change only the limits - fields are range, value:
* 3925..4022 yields 5.15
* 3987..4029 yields 7.06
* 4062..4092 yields 7.11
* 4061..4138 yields 7.13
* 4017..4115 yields 7.02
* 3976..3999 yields 6.49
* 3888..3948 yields 4.5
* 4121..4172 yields 7.41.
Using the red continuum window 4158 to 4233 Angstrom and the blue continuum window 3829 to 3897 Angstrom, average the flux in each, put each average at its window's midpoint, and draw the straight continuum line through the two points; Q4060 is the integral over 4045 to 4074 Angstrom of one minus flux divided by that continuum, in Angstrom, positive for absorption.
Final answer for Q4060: -3.08 Angstrom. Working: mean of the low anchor 4.5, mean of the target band 6.75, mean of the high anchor 7.21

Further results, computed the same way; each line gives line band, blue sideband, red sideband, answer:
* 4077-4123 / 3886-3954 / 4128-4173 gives -3.1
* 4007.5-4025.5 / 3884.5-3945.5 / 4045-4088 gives -3.5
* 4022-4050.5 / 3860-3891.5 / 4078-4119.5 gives -2.5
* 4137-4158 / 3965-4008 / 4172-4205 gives -2.1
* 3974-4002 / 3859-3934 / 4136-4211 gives -4.3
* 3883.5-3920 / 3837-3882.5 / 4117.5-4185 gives -1.6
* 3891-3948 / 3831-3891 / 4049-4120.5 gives 6.3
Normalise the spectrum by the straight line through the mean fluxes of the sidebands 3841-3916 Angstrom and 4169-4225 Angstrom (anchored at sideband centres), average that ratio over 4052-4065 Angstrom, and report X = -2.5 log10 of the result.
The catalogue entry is -0.05 mag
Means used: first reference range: 5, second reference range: 7.26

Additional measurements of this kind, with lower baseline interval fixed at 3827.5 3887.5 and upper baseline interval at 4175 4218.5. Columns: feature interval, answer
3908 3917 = -0.20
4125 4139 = -0.07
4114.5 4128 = -0.15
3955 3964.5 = 0.13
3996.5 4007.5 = -0.21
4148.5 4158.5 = -0.07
